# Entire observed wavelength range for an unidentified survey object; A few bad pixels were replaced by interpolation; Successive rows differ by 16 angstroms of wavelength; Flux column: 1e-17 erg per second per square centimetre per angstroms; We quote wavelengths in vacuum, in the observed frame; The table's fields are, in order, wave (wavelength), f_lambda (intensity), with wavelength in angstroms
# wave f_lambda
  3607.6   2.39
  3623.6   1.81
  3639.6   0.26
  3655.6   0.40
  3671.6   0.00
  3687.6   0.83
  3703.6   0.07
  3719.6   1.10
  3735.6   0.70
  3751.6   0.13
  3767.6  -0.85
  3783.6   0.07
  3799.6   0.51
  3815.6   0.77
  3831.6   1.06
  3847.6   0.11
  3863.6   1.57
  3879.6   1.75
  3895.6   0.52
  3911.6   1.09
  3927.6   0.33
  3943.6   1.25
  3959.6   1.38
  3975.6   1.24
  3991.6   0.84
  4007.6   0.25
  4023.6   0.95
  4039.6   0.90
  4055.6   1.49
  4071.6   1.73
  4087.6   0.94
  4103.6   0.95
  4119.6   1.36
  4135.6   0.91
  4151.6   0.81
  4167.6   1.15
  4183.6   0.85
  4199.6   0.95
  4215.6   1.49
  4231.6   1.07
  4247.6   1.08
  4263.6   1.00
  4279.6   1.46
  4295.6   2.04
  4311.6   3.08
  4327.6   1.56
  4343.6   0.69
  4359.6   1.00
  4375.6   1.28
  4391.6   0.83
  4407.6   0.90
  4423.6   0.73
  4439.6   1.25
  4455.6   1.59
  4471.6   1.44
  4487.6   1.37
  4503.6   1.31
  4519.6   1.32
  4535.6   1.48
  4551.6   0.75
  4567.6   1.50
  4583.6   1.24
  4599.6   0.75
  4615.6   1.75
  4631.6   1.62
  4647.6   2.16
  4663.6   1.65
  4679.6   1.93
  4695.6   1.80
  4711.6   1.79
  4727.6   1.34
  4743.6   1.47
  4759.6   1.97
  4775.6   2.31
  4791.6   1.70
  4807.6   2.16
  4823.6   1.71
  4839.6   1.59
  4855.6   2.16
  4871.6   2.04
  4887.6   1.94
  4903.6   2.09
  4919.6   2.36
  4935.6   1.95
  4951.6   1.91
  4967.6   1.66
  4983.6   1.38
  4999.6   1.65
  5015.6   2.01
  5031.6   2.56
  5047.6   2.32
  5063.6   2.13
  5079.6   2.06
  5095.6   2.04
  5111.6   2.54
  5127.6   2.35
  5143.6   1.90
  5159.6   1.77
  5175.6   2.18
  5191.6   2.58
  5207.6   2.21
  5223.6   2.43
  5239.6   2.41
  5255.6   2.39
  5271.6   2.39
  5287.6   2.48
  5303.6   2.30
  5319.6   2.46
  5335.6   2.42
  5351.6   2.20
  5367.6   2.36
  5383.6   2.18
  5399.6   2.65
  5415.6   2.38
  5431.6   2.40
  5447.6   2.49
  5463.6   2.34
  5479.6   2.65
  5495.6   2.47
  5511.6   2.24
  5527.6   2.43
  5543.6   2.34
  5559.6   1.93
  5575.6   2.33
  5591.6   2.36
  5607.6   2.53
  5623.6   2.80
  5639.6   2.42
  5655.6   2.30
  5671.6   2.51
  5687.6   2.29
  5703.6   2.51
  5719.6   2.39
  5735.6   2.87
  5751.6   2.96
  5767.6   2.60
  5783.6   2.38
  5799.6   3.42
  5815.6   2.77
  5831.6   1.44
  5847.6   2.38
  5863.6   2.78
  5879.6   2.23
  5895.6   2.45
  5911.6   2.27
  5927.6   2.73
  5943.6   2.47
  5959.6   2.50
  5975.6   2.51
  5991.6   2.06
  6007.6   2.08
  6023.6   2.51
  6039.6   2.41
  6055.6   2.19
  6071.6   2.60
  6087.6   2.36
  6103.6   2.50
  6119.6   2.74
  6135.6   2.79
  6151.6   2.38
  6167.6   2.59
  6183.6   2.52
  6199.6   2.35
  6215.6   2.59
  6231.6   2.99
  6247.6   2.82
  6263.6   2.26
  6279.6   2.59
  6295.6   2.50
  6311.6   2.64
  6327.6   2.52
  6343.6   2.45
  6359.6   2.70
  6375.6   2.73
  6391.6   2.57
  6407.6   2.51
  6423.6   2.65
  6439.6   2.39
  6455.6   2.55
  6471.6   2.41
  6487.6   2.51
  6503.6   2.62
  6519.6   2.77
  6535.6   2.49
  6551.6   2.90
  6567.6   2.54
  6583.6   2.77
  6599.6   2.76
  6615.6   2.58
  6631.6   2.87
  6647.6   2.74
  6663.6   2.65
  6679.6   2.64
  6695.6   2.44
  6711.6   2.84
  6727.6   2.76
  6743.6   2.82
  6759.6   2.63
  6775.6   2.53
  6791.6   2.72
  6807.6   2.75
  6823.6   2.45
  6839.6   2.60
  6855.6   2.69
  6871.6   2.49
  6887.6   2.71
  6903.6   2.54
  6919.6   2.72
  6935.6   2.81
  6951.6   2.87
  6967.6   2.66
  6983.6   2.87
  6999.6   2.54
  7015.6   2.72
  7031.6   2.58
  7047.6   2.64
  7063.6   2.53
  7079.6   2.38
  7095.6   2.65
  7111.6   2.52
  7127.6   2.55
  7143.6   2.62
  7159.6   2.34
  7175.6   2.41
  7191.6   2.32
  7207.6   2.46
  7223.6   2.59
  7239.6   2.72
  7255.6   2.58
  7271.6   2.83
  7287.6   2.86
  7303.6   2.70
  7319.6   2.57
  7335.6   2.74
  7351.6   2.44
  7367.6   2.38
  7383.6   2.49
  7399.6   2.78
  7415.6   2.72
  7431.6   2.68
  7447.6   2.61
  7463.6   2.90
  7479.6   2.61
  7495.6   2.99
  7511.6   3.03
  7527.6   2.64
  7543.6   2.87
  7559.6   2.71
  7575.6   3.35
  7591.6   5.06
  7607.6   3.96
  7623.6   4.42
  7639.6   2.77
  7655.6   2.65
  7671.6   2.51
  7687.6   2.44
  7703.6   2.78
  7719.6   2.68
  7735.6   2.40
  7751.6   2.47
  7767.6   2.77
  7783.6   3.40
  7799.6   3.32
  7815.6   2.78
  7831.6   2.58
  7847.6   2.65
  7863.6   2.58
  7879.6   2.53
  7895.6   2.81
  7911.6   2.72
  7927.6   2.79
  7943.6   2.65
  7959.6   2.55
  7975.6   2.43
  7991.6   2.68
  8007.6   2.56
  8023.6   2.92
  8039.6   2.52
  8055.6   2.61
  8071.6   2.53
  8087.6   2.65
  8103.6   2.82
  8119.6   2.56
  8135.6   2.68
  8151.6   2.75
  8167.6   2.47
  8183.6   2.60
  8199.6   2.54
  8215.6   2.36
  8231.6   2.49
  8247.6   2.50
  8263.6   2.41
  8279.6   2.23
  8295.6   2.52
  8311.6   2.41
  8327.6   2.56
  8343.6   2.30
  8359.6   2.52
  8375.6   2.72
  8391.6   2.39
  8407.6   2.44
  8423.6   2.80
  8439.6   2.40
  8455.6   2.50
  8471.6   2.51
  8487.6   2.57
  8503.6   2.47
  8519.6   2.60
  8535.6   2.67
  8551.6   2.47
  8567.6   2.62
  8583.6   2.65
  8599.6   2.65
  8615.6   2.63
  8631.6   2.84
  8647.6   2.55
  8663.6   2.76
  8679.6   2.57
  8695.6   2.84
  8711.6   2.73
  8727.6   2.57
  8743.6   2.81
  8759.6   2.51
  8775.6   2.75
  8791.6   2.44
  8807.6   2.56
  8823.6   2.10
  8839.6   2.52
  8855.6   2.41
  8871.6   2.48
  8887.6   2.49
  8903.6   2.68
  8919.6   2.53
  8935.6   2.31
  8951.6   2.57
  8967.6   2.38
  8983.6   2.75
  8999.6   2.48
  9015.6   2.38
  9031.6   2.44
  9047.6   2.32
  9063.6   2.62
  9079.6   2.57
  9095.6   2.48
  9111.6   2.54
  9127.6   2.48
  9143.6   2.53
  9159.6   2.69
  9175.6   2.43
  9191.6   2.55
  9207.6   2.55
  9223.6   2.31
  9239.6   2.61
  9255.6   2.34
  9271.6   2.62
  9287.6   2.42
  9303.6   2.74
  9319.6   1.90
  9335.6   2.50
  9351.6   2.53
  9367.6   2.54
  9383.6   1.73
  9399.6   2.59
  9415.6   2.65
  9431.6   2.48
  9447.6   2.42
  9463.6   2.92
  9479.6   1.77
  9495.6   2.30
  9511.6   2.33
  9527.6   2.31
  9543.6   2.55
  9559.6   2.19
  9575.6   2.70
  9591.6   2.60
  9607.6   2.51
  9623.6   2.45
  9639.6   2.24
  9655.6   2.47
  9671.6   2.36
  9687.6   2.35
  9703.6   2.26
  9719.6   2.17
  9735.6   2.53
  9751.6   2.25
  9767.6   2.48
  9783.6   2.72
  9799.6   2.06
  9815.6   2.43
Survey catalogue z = 0.158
